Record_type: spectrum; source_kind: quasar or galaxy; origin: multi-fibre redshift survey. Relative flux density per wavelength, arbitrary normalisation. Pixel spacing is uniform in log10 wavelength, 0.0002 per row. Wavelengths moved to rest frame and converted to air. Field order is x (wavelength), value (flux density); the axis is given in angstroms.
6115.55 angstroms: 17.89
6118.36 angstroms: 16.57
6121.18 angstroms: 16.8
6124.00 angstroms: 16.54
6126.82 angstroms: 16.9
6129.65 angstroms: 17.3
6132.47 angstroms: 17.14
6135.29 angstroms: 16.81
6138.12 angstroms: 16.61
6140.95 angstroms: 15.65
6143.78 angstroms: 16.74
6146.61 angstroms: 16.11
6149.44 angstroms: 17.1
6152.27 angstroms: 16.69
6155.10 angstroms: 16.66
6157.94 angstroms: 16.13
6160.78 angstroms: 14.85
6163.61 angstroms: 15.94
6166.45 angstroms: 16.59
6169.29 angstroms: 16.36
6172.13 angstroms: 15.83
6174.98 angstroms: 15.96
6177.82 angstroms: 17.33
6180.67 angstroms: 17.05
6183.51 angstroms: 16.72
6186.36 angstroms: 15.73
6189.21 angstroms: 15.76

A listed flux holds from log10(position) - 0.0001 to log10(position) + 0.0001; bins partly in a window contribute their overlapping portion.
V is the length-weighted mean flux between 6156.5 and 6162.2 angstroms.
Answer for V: 15.5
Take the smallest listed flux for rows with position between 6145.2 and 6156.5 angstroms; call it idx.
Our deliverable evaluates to 16.11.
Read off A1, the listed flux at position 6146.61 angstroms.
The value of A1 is 16.11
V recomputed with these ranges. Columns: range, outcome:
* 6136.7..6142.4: 16.1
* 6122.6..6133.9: 17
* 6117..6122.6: 16.7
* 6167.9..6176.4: 16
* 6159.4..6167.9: 15.8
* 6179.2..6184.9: 16.9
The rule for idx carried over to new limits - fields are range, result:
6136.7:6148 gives 15.65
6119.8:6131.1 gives 16.54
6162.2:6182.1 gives 15.83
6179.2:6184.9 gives 16.72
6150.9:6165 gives 14.85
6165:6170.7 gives 16.36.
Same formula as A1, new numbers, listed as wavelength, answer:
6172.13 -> 15.83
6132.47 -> 17.14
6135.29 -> 16.81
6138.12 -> 16.61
